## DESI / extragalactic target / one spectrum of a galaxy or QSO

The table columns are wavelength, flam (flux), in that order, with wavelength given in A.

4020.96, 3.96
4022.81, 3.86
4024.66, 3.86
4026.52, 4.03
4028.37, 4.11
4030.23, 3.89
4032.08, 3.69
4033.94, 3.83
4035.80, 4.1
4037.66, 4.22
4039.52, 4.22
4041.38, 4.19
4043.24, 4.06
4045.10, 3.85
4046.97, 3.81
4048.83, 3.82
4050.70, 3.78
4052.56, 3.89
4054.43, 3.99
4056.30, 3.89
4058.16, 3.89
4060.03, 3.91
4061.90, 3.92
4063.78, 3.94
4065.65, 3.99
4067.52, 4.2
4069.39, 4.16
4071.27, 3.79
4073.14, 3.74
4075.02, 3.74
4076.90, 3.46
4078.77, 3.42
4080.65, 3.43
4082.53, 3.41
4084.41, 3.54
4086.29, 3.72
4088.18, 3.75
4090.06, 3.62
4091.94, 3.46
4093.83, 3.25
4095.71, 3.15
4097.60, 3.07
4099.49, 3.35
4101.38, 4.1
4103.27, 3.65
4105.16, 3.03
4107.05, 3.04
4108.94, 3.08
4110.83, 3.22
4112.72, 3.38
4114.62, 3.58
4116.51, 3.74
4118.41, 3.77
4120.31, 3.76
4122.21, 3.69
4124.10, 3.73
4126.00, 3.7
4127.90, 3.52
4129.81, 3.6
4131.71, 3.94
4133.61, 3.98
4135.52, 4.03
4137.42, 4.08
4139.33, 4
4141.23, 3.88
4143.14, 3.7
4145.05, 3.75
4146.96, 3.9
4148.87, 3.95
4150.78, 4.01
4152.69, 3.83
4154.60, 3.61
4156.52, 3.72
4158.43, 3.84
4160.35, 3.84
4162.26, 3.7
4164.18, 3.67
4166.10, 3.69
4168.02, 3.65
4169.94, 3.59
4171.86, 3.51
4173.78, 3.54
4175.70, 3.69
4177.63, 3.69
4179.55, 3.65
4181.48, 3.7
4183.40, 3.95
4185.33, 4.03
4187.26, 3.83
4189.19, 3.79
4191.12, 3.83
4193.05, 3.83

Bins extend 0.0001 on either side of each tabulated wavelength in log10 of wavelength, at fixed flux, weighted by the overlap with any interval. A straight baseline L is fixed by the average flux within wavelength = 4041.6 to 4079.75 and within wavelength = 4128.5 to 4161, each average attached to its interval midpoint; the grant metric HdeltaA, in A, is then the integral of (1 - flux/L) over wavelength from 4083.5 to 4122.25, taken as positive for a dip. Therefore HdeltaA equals 4.0 A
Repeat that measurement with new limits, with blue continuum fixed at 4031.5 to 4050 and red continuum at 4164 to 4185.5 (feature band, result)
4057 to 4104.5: 2.8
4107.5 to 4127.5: 1.4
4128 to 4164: -0.9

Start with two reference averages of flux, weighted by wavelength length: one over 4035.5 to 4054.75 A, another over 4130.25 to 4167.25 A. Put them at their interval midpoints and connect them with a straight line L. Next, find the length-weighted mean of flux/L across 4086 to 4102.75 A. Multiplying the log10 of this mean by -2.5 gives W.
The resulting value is 0.13 mag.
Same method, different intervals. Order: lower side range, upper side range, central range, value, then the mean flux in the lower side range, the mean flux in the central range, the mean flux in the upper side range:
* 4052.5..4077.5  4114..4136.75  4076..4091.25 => 0.09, 3.9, 3.54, 3.76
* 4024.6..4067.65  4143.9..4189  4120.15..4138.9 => 0.00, 3.96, 3.81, 3.75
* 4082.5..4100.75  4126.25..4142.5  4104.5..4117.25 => 0.11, 3.44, 3.3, 3.87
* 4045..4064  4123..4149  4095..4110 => 0.17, 3.88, 3.31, 3.84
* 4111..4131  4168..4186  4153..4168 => -0.01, 3.63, 3.72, 3.7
